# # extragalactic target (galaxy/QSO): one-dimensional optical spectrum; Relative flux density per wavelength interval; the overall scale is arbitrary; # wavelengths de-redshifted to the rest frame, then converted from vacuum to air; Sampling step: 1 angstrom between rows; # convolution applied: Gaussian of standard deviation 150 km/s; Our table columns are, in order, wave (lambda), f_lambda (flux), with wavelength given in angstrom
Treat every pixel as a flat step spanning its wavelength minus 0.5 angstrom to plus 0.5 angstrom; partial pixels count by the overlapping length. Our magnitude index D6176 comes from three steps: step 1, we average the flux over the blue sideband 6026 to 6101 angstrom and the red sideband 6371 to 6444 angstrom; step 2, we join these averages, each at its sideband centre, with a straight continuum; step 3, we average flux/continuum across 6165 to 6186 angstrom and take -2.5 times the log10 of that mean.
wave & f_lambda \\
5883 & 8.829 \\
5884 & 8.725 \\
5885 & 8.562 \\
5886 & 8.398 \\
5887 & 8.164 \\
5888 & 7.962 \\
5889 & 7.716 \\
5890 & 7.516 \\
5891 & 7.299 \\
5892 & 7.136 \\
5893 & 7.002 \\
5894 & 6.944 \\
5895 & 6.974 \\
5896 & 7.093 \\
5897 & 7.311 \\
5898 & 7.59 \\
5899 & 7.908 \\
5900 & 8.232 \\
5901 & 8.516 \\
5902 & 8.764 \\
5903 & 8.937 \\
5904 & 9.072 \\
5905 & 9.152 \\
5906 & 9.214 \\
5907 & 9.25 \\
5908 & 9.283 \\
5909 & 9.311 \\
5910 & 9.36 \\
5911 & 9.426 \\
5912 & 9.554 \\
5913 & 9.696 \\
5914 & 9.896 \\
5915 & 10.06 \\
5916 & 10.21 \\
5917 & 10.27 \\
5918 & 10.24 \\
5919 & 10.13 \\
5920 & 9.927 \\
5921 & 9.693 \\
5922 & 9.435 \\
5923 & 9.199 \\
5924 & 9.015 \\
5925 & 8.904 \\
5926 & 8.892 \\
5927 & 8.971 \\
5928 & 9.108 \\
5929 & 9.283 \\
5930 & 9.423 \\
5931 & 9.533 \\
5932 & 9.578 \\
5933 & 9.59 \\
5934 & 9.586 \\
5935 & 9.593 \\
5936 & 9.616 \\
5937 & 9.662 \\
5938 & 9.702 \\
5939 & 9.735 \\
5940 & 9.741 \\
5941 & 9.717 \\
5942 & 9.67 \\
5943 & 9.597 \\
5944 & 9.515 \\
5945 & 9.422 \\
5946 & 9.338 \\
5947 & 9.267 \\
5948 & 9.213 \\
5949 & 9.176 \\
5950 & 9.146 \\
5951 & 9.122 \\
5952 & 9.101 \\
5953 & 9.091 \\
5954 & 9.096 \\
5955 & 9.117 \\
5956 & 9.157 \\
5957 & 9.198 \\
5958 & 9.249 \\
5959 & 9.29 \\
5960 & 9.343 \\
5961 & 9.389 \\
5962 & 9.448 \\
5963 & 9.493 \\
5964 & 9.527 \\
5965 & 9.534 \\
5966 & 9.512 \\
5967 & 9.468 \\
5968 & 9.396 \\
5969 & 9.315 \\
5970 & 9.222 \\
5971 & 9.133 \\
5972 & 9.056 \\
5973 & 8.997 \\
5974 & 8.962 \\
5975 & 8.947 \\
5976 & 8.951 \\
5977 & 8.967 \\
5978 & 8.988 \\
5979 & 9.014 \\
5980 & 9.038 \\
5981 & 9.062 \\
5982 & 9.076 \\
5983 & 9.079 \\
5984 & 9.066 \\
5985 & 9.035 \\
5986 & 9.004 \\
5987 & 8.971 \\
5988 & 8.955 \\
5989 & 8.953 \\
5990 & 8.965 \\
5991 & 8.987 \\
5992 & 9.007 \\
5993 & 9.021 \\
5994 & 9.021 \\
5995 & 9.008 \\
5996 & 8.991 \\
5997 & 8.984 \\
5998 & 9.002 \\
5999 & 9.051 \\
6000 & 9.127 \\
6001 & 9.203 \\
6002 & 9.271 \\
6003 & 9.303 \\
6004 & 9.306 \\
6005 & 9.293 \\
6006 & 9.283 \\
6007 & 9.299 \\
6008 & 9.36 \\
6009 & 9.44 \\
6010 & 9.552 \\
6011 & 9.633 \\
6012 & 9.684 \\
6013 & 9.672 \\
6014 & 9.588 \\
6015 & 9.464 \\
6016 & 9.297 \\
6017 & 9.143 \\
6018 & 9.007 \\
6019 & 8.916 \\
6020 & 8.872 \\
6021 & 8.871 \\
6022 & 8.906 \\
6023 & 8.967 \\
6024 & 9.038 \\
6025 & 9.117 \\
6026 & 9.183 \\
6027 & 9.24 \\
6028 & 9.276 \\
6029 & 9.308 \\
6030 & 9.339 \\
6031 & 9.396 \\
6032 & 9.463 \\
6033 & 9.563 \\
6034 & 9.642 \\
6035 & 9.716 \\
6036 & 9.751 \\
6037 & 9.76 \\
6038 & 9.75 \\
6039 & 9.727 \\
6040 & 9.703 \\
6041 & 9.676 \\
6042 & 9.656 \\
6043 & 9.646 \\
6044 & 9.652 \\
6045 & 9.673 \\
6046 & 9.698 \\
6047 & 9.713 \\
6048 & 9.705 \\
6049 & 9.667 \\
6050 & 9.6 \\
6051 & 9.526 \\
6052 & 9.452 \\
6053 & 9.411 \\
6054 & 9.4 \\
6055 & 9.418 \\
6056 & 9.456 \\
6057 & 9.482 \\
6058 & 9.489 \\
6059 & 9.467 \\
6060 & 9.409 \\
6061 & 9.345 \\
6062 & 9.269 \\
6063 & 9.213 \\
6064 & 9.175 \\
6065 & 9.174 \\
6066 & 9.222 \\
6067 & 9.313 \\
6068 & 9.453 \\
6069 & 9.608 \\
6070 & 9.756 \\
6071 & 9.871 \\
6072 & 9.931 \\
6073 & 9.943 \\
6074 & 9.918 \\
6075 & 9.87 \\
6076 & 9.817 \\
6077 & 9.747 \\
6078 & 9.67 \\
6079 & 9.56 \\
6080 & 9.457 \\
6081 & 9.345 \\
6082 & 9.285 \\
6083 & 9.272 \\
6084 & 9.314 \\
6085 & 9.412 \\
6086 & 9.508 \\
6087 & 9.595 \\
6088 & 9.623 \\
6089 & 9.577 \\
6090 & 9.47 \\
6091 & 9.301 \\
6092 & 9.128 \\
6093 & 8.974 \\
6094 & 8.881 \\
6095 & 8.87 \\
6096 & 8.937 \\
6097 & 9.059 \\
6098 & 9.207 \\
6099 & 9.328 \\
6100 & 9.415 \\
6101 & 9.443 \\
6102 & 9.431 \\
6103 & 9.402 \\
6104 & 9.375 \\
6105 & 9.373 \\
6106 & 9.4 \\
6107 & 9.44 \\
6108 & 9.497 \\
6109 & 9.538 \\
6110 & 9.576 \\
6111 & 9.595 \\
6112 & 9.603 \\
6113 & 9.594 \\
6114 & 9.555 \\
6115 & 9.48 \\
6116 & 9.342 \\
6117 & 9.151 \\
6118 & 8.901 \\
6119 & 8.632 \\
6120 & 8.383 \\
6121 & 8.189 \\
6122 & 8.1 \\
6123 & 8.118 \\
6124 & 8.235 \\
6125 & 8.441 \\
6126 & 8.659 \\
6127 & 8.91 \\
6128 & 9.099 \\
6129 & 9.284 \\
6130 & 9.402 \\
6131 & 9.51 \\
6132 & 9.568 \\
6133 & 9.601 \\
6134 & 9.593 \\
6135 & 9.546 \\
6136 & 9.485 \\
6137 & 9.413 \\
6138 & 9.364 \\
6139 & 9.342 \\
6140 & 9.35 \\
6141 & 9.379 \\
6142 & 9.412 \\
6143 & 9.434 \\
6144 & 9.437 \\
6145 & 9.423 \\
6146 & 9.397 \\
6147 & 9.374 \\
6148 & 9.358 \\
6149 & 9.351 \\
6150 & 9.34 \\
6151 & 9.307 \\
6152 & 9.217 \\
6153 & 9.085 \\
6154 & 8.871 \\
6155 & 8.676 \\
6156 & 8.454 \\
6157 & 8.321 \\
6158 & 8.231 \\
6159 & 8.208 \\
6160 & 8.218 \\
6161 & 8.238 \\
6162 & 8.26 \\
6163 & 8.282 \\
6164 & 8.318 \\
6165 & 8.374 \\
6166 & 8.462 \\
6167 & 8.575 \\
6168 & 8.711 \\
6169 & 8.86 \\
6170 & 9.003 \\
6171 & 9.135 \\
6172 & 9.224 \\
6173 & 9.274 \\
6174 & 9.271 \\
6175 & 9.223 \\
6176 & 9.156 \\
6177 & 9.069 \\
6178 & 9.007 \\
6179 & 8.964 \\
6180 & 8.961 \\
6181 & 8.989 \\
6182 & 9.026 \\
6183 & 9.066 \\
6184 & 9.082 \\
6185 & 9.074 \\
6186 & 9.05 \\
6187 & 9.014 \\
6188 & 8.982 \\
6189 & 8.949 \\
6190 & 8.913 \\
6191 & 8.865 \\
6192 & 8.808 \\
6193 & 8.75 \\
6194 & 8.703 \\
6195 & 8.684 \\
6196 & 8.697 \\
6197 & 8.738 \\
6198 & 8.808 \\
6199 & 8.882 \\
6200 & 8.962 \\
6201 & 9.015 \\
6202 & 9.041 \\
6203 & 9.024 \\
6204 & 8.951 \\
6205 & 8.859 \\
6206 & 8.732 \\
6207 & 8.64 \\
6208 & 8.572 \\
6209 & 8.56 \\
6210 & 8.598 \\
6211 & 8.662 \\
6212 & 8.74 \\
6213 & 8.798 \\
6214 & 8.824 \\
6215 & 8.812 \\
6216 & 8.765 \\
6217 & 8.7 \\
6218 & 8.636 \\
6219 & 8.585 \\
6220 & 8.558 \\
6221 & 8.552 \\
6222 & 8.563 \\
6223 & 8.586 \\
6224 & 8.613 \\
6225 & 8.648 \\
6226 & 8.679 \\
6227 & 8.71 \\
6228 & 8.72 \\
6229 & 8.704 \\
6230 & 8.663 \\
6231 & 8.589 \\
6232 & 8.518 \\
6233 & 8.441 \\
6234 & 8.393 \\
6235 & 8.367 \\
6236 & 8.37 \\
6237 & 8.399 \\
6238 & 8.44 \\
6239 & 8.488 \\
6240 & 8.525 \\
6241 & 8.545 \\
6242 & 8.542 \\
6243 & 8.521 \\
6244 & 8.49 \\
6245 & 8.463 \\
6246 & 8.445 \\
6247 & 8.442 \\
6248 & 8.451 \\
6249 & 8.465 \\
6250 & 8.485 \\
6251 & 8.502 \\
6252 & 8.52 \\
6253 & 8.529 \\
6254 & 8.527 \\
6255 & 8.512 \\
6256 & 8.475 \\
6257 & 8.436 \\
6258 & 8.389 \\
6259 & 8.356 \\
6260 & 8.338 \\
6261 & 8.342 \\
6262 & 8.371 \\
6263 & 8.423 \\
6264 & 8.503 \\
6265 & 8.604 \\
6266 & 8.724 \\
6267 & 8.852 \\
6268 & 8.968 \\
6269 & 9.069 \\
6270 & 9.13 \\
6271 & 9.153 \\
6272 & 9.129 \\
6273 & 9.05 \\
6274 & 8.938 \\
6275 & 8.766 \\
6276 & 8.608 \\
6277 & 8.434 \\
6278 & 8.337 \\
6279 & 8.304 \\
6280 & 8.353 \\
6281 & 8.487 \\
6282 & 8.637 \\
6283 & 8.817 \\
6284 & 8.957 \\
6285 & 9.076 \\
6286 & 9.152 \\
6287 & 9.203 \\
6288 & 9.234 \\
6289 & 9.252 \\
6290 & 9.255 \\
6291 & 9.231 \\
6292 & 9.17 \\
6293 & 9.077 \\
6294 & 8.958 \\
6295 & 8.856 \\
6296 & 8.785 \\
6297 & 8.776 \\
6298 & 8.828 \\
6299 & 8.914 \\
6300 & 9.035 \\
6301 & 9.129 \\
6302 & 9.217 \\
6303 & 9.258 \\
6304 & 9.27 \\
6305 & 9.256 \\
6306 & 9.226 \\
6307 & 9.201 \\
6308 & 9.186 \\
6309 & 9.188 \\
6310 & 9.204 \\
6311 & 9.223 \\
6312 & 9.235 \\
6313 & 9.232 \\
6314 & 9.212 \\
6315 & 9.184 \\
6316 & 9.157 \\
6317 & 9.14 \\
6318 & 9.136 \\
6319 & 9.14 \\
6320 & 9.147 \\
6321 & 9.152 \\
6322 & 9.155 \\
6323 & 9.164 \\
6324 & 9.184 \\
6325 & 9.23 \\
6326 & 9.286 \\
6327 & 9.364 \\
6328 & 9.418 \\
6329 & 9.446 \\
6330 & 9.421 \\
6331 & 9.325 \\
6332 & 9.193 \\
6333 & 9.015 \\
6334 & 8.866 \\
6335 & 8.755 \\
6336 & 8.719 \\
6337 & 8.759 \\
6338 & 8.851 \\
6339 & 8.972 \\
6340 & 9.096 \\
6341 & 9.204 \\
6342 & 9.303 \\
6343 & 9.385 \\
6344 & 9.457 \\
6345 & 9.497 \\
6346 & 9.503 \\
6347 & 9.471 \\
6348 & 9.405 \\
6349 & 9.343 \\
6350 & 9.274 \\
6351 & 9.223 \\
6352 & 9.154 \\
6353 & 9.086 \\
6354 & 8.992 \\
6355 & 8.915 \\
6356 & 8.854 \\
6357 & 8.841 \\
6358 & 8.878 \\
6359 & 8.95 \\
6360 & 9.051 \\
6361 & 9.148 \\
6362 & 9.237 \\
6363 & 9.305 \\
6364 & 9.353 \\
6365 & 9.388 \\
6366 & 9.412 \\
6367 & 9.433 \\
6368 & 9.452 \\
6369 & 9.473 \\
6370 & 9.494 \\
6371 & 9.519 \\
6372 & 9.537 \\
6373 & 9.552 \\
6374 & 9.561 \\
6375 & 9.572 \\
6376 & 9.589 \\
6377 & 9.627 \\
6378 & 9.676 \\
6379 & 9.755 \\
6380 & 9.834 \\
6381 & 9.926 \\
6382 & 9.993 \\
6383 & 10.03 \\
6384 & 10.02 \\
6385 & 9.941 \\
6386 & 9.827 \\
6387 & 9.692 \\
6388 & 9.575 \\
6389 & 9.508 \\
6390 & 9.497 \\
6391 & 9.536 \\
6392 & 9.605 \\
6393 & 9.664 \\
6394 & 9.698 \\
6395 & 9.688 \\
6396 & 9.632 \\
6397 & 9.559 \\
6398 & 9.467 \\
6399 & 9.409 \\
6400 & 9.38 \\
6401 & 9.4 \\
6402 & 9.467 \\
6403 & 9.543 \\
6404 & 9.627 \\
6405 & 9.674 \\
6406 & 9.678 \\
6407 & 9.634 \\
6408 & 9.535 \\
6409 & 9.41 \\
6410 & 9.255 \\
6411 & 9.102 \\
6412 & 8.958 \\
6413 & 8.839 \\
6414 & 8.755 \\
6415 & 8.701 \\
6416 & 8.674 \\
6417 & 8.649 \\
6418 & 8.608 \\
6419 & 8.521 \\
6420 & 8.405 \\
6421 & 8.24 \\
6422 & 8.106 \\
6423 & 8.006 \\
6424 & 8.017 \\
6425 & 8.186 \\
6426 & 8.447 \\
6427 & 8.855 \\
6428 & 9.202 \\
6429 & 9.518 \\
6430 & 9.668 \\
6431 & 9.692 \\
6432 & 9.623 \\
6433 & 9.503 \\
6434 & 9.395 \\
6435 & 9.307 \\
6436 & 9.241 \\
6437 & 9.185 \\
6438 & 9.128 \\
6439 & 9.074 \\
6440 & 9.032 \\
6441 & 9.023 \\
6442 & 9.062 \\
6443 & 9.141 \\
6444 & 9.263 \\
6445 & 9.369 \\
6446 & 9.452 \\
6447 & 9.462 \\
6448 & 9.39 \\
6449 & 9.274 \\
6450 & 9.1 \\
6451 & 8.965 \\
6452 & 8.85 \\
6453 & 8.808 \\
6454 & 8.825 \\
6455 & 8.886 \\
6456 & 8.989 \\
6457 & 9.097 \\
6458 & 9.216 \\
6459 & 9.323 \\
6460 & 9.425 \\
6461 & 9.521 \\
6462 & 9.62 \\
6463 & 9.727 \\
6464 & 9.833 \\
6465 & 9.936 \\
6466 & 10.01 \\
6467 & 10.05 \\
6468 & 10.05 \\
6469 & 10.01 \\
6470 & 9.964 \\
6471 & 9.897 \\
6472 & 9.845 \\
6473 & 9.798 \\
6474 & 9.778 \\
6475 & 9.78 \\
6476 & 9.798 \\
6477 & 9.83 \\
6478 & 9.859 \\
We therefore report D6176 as 0.05 mag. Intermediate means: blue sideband 9.48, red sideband 9.3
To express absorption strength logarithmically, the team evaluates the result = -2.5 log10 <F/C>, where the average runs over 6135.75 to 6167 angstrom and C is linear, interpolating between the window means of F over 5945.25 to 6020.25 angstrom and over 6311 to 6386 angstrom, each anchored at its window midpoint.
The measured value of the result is 0.04 mag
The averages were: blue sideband 9.19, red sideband 9.31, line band 8.94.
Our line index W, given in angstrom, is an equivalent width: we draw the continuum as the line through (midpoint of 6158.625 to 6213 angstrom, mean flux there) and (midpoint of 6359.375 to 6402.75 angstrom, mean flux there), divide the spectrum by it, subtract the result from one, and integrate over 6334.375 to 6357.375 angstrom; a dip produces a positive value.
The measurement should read 0.7 angstrom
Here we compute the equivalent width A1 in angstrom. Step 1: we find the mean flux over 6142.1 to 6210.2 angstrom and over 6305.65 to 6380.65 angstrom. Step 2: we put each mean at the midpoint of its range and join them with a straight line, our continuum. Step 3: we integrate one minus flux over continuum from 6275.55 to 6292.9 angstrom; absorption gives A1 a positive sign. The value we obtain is 0.51 angstrom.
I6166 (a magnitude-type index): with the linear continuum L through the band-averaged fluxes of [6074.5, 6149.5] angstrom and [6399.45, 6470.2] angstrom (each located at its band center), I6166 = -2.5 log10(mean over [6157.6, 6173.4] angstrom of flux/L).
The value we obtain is 0.08 mag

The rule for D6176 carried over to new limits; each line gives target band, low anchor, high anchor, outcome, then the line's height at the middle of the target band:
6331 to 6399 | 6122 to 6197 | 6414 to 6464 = -0.043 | 9.02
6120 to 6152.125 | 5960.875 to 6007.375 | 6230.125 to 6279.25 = -0.042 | 8.82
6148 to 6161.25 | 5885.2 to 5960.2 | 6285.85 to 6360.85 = 0.040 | 9.1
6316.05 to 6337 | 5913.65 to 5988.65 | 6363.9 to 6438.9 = 0.021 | 9.33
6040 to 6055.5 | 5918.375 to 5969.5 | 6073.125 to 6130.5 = -0.034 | 9.3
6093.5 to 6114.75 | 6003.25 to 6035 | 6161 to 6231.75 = -0.035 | 9.06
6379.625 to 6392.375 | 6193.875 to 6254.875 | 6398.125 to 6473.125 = -0.079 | 9.08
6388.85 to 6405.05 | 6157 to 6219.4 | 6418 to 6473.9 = -0.047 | 9.14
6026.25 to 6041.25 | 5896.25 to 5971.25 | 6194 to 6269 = -0.055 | 9.08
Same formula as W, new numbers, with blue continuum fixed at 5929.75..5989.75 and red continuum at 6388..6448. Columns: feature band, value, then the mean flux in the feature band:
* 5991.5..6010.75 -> 0.2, 9.19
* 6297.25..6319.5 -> 0.1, 9.16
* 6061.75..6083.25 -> -0.7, 9.55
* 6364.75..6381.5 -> -0.7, 9.58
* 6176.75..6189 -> 0.3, 9.02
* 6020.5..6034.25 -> 0.1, 9.23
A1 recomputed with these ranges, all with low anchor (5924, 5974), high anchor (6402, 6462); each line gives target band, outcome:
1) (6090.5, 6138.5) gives 0.4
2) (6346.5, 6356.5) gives 0.0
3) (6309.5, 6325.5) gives -0.1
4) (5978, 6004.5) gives 0.8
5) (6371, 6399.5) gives -1.8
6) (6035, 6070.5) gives -0.9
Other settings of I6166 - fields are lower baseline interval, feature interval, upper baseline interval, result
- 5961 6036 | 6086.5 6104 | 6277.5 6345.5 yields -0.01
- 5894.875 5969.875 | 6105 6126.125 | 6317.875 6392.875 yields 0.03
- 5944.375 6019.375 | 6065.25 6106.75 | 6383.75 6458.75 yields -0.03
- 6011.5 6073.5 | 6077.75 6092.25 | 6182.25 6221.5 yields -0.02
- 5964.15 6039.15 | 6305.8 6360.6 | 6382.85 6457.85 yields 0.01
